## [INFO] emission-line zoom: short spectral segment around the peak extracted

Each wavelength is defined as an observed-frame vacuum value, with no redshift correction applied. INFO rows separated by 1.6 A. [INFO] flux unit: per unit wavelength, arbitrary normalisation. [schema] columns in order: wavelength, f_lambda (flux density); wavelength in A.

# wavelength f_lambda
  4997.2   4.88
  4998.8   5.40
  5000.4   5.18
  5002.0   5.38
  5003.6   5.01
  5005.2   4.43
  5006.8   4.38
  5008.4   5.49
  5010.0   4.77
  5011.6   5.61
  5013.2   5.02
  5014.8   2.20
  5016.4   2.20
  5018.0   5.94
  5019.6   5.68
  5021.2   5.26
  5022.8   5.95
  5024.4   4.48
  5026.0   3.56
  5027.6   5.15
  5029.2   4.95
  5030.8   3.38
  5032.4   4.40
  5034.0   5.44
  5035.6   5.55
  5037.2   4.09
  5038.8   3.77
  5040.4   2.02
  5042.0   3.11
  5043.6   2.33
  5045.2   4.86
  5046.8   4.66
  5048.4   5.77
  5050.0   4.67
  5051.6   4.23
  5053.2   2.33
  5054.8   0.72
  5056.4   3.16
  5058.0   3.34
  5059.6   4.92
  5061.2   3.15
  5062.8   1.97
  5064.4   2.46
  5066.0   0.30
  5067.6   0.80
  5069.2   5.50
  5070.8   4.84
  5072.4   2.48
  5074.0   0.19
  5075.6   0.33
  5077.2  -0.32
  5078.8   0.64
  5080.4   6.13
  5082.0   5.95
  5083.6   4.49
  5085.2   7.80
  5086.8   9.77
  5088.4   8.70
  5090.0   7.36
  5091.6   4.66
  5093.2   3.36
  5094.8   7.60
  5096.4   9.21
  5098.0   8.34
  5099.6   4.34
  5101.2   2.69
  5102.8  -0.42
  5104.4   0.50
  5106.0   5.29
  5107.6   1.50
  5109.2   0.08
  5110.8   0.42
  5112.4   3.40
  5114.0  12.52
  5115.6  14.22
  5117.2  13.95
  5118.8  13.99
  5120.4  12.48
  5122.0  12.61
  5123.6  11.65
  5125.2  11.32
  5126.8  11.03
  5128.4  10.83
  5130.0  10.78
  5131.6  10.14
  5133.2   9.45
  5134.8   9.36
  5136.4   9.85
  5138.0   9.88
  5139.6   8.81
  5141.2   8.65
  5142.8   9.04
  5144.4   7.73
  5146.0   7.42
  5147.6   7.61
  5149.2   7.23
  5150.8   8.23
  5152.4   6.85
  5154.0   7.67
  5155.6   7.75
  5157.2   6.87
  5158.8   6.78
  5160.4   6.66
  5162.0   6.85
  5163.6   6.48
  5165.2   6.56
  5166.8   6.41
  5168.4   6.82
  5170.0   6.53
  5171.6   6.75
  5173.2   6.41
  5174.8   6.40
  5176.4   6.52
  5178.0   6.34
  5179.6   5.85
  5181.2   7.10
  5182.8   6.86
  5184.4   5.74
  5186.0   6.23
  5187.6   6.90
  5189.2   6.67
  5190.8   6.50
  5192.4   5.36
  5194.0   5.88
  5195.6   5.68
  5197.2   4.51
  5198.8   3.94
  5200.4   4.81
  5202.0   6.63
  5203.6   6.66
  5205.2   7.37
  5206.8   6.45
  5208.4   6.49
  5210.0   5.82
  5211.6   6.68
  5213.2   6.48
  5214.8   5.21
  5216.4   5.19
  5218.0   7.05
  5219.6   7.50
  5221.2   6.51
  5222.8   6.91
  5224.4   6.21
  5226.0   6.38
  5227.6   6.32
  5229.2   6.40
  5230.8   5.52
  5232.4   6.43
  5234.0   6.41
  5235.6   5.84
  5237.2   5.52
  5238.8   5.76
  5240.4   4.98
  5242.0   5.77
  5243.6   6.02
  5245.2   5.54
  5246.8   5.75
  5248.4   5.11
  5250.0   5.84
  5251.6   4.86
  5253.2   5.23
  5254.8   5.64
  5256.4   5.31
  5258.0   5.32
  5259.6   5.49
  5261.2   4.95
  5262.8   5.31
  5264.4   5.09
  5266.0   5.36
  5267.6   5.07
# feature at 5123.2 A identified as Lyman alpha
